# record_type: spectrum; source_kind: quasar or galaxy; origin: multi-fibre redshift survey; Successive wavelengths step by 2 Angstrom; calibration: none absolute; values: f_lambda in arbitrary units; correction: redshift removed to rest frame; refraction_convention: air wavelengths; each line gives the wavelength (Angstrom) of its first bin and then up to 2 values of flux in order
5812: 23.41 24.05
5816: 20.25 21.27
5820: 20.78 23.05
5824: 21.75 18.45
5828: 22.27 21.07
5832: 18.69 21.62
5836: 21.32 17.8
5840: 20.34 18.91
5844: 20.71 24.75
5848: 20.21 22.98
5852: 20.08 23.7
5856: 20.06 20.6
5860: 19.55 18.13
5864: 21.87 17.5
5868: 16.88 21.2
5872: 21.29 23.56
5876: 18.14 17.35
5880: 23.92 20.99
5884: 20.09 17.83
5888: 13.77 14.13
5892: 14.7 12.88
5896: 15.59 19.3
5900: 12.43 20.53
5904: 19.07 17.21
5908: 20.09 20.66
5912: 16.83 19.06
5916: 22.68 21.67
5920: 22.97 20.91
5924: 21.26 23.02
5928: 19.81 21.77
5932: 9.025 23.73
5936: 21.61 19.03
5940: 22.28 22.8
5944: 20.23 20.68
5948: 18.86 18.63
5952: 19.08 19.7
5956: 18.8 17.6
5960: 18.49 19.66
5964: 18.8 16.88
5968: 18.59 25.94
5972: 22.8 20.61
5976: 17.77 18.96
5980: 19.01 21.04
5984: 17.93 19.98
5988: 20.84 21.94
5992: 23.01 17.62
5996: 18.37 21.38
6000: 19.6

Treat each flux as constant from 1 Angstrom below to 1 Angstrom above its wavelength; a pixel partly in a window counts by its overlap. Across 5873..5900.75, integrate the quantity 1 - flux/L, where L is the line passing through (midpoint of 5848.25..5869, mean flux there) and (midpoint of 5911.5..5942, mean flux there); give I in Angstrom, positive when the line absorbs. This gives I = 3.8 Angstrom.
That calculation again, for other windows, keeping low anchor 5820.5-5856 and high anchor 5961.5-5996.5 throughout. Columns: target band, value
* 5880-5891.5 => 1.6 Angstrom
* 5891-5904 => 2.8 Angstrom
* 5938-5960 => 0.5 Angstrom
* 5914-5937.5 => -0.3 Angstrom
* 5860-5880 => 1.0 Angstrom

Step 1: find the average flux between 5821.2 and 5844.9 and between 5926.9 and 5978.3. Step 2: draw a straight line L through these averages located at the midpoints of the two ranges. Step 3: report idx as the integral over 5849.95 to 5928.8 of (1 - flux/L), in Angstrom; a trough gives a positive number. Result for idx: 3.2 Angstrom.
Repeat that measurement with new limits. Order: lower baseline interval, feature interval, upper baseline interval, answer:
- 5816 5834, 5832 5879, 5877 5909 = -2.3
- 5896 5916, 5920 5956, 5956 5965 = -3.1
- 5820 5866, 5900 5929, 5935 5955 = 0.4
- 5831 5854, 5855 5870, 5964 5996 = 1.0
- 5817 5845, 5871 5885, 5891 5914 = -1.8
